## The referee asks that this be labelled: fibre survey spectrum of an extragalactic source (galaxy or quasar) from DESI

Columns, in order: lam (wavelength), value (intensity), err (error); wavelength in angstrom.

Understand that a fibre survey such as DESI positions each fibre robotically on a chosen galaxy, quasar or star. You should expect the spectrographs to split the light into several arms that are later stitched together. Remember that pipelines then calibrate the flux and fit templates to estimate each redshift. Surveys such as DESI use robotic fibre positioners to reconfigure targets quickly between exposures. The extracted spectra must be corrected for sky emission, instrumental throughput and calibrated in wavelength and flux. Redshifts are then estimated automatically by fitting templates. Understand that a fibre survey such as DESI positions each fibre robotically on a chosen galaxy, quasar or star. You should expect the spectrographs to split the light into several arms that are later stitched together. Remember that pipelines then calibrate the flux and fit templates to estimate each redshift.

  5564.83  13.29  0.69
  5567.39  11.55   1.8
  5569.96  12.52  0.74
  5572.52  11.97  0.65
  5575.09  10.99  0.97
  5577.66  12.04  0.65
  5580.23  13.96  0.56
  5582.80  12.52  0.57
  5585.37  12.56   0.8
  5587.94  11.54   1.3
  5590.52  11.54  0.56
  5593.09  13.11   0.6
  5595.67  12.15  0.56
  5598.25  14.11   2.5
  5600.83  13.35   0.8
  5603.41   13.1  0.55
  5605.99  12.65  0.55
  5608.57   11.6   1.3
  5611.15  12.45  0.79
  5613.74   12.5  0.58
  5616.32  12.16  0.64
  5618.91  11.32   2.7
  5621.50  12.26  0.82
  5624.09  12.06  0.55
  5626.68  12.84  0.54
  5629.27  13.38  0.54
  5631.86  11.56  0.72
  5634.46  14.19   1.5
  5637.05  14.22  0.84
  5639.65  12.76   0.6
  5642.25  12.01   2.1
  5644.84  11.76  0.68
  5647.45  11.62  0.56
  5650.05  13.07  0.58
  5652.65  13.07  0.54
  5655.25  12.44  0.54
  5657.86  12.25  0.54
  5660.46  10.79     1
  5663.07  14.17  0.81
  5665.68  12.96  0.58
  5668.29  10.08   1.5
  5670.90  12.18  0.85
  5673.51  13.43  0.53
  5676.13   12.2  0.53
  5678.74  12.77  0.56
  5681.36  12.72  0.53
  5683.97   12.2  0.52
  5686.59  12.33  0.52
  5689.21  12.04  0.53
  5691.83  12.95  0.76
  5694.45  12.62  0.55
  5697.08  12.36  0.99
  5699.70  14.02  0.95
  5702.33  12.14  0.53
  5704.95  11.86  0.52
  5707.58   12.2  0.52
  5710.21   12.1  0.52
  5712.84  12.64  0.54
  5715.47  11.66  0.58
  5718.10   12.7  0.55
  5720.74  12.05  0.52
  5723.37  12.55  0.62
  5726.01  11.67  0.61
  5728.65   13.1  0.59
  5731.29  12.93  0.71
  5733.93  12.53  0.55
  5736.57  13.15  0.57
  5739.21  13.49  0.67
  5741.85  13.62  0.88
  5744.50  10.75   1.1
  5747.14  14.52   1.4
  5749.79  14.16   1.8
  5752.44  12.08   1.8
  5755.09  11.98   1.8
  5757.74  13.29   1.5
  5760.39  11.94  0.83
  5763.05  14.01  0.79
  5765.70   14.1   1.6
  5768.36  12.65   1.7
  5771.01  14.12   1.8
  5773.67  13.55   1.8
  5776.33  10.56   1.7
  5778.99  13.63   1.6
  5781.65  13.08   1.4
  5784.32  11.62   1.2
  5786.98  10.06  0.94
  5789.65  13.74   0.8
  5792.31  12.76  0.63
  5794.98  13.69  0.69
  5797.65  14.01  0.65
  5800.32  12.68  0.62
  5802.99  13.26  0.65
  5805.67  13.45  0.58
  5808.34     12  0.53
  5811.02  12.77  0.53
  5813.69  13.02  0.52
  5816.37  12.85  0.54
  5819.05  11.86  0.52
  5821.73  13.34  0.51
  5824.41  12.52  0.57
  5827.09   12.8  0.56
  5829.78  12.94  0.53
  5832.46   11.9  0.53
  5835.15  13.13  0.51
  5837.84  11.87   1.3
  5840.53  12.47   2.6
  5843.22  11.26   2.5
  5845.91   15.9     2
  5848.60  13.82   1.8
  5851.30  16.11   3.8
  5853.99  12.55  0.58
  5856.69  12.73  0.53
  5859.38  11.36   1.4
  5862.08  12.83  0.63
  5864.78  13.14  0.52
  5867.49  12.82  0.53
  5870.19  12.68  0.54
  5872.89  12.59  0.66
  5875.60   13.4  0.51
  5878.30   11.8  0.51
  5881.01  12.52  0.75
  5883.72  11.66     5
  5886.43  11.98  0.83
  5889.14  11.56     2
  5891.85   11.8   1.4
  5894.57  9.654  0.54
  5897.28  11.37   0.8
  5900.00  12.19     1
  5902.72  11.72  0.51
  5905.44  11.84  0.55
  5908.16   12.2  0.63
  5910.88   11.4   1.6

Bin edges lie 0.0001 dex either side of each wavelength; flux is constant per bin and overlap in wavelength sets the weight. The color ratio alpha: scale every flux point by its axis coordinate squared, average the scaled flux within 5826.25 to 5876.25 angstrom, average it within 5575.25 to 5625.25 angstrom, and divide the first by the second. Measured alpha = 1.14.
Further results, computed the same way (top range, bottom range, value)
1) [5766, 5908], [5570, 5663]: 1.09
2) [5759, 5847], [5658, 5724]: 1.08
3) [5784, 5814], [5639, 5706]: 1.08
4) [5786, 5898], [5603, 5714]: 1.08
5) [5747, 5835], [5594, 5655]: 1.08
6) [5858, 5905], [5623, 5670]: 1.05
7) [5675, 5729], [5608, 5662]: 1.02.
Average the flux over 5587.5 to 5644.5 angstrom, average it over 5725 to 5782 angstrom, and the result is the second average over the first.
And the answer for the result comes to 1.0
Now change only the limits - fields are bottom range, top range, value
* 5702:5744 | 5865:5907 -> 0.96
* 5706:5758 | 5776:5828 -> 1.01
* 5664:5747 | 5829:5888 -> 1.02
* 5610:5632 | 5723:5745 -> 1.03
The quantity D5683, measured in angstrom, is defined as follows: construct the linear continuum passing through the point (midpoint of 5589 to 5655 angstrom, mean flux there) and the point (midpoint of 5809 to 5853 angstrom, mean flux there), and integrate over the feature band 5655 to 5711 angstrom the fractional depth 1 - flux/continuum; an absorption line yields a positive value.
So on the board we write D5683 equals 1.4 angstrom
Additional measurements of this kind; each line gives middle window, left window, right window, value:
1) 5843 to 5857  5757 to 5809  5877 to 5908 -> -2.1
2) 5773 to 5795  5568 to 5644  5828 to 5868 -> 0.8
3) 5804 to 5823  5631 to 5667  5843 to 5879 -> 0.4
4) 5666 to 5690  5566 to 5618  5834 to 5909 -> 0.3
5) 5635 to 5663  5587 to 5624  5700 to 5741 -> -0.2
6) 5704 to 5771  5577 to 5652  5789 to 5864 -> 0.4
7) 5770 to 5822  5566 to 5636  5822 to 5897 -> -1.0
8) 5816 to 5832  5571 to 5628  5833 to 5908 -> -0.3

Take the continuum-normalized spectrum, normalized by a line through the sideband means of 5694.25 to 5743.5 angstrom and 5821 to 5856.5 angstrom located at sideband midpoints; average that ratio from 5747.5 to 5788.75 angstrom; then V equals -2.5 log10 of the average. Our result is 0.00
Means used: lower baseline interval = 12.6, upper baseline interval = 13.1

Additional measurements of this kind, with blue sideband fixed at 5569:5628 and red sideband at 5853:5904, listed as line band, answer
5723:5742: -0.050 mag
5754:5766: -0.065 mag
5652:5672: 0.011 mag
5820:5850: -0.063 mag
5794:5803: -0.104 mag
